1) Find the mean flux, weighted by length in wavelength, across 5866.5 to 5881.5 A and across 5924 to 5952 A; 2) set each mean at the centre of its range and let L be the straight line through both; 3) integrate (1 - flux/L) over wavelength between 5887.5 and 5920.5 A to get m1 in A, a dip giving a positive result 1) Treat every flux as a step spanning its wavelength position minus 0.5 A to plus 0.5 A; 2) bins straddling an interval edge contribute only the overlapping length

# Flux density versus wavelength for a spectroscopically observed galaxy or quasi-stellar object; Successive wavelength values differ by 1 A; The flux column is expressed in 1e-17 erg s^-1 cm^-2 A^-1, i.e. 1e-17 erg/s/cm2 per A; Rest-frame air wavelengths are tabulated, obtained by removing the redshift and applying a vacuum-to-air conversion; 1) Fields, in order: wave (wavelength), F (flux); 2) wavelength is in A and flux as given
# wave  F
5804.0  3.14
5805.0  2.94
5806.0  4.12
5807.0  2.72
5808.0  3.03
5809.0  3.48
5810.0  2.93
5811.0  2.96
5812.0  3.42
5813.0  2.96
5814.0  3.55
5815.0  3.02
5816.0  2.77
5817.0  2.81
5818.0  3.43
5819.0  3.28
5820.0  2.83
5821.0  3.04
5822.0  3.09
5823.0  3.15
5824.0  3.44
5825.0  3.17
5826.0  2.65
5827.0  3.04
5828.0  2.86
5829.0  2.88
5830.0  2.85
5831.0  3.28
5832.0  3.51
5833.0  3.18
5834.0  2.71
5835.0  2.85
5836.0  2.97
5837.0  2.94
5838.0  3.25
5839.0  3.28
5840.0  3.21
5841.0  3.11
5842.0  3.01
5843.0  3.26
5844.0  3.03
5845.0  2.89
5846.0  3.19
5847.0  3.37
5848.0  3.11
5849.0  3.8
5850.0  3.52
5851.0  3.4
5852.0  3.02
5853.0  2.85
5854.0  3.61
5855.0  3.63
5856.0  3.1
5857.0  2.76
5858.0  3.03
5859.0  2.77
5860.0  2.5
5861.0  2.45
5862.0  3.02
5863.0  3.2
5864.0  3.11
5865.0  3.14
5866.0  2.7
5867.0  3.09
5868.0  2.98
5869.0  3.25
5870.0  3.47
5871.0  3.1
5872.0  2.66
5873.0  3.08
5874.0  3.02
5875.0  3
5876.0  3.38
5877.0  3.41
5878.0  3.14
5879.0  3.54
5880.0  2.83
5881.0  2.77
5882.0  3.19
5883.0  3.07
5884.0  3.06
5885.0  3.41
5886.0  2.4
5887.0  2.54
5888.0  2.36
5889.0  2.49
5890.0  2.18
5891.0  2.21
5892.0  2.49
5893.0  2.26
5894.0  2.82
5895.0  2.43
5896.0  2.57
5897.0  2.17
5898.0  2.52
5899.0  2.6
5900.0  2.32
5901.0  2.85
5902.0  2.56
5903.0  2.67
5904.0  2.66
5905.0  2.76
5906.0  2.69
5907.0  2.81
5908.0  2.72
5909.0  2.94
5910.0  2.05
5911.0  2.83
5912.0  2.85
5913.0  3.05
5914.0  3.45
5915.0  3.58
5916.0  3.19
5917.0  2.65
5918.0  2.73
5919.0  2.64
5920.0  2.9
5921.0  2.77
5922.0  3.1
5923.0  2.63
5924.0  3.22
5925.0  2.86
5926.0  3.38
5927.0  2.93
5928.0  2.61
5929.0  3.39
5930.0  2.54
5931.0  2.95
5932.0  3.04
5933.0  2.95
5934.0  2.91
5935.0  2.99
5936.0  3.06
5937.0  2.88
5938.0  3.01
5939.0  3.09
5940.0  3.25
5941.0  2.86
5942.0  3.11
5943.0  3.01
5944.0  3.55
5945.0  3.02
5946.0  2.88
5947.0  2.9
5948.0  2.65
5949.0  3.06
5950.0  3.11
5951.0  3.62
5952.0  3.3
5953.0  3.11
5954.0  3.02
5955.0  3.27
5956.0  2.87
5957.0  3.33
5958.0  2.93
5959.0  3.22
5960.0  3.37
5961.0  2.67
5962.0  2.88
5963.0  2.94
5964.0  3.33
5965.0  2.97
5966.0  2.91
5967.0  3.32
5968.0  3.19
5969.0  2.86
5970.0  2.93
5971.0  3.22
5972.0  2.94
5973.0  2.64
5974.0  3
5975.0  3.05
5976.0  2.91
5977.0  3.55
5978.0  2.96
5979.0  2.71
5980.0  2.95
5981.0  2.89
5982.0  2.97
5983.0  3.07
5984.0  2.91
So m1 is 4.4 A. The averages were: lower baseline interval 3.11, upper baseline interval 3.03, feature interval 2.67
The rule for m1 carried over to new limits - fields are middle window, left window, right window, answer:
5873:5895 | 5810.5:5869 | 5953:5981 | 1.7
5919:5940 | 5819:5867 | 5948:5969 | 0.9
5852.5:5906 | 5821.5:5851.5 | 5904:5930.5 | 2.8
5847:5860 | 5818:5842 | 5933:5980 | -0.5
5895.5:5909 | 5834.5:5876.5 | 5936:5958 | 2.1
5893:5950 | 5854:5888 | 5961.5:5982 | 2.8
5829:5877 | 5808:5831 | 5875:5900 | -3.1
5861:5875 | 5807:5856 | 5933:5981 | 0.3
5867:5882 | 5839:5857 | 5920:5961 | 0.3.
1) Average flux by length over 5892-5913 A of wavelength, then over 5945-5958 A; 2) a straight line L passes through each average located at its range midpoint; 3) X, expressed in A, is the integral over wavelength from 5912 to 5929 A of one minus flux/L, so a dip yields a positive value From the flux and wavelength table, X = -1.3 A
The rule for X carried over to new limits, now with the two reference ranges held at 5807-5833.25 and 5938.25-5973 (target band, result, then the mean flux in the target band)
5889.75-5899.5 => 2.06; 2.43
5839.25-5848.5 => -0.14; 3.14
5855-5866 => 0.55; 2.93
